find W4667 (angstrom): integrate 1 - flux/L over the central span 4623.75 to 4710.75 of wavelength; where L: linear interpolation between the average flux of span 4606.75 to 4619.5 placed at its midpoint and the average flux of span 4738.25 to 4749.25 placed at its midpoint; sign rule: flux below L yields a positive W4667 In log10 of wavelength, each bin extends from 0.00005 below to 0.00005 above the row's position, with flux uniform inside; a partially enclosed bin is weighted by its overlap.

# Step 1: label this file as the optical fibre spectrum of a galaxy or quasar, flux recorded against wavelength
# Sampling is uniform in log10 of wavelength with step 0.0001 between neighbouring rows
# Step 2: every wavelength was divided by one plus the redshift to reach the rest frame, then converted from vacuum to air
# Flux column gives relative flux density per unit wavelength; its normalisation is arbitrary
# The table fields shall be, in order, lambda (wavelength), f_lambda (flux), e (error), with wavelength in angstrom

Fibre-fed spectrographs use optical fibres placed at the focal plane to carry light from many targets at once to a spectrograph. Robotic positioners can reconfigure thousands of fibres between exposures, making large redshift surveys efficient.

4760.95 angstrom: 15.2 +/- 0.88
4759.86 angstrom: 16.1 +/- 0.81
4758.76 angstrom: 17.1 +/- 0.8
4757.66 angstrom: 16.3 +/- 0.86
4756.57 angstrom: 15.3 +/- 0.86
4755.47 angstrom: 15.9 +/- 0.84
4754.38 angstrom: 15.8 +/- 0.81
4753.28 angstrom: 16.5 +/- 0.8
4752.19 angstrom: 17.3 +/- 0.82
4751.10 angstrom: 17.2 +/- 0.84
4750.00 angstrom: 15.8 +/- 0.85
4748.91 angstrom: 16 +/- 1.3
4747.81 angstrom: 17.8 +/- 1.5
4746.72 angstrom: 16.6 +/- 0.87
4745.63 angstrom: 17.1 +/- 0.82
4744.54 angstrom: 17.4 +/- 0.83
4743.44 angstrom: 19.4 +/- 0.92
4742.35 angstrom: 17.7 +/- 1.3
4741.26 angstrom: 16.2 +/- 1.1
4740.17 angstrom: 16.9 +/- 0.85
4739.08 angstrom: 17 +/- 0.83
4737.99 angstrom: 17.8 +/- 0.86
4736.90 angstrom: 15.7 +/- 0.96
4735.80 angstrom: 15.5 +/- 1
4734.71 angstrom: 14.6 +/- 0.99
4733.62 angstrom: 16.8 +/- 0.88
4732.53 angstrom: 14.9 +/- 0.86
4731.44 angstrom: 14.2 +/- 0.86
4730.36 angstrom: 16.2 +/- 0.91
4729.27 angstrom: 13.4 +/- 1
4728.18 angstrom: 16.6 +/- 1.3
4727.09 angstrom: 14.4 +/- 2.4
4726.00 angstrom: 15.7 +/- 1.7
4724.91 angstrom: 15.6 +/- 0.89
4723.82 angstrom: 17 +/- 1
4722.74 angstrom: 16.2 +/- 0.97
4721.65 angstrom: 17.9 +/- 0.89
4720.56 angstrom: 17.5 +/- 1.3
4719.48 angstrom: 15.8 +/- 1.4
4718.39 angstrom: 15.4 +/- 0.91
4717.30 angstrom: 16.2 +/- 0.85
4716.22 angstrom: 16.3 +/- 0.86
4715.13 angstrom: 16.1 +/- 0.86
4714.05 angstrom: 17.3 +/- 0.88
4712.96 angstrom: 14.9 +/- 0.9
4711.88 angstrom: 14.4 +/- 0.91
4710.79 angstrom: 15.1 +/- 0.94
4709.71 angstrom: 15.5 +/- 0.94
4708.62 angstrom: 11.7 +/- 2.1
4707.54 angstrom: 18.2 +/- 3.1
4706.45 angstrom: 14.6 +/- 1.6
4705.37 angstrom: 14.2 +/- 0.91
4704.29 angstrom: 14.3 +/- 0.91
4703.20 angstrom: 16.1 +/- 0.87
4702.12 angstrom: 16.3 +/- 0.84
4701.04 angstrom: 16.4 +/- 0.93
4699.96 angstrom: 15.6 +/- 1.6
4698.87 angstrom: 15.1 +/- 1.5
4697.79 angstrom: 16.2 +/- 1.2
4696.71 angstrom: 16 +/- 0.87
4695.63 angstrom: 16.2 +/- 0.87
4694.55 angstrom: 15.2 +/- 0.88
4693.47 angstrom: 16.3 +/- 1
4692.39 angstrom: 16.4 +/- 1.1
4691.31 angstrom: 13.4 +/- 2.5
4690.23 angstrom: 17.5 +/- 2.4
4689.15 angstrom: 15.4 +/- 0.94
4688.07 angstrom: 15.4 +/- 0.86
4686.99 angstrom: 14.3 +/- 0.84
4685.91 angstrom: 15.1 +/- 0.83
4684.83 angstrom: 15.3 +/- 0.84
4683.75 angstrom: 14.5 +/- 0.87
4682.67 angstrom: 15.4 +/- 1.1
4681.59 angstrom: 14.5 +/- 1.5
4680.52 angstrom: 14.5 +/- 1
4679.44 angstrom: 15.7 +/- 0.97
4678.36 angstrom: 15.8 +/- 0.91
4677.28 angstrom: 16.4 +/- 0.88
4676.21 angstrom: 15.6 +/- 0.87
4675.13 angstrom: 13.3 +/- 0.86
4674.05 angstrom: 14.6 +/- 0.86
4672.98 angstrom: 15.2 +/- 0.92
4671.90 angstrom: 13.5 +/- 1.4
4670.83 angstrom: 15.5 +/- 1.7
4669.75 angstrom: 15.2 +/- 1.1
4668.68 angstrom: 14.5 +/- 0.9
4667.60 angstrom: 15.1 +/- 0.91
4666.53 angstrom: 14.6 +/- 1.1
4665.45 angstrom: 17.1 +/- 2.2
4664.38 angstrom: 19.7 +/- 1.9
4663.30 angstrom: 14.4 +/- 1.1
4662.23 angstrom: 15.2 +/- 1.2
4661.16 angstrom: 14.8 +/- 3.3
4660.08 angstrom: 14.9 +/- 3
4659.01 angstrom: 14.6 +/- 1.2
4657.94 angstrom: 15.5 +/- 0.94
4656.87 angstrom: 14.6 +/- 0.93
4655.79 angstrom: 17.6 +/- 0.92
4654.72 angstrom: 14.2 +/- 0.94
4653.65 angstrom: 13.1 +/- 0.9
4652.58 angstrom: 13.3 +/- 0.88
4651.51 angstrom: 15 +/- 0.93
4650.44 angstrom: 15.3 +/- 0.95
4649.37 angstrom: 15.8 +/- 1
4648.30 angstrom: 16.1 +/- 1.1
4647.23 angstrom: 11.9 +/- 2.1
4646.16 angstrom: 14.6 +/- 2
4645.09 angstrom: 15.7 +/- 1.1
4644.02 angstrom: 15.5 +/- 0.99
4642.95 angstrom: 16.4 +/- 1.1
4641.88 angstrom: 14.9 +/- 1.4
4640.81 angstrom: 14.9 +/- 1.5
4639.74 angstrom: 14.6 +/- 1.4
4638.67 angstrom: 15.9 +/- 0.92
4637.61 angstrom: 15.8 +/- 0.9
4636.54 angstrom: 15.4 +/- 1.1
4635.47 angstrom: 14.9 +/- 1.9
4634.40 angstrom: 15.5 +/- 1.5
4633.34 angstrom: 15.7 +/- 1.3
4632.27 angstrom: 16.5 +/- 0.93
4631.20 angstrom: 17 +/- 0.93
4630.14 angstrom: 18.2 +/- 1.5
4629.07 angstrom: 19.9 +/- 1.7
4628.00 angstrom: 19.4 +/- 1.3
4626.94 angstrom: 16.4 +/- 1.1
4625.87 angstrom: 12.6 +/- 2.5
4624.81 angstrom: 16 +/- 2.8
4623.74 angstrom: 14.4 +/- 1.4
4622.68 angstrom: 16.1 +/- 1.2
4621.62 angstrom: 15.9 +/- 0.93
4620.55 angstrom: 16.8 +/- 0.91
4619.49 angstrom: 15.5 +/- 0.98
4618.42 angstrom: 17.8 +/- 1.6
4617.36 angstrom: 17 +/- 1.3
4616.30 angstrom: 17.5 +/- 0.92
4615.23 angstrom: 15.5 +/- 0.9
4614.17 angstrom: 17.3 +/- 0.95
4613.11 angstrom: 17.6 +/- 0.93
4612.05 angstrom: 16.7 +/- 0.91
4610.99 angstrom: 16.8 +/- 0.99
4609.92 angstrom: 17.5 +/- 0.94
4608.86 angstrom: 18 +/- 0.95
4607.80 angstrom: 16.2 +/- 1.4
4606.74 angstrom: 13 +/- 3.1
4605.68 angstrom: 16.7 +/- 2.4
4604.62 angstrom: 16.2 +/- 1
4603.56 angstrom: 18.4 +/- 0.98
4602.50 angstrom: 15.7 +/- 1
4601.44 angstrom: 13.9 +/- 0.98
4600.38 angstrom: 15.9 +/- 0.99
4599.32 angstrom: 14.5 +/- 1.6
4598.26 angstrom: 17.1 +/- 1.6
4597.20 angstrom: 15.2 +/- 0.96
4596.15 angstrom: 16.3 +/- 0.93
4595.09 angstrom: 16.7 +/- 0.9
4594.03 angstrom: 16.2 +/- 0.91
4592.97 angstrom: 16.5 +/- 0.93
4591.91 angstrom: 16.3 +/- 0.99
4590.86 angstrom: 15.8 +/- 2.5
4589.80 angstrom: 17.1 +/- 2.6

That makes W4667 8.2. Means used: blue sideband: 16.8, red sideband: 17.3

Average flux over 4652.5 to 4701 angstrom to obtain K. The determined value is 15.3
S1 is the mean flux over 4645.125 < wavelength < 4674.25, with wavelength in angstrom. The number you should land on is 15.1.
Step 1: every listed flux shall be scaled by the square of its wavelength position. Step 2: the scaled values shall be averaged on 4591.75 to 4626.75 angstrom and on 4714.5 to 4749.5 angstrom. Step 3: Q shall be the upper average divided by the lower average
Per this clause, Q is 1.1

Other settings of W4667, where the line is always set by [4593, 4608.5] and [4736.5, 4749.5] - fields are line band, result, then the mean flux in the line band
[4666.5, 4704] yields 2.99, 15.3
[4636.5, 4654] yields 1.43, 15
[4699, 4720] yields 1.71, 15.5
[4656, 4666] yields 0.44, 15.7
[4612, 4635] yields -0.71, 16.6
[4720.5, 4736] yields 1.19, 15.7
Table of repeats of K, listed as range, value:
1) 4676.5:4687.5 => 15.2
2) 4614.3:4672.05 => 15.7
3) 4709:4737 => 15.7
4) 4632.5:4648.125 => 15.2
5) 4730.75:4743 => 16.2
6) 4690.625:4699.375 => 15.6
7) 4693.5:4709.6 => 15.5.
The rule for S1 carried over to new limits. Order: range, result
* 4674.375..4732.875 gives 15.5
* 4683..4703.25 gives 15.6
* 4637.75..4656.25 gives 15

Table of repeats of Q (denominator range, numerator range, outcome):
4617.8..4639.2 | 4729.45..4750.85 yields 1.06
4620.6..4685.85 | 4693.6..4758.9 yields 1.07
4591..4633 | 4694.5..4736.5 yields 0.99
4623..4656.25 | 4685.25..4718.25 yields 1.02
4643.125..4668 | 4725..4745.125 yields 1.10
